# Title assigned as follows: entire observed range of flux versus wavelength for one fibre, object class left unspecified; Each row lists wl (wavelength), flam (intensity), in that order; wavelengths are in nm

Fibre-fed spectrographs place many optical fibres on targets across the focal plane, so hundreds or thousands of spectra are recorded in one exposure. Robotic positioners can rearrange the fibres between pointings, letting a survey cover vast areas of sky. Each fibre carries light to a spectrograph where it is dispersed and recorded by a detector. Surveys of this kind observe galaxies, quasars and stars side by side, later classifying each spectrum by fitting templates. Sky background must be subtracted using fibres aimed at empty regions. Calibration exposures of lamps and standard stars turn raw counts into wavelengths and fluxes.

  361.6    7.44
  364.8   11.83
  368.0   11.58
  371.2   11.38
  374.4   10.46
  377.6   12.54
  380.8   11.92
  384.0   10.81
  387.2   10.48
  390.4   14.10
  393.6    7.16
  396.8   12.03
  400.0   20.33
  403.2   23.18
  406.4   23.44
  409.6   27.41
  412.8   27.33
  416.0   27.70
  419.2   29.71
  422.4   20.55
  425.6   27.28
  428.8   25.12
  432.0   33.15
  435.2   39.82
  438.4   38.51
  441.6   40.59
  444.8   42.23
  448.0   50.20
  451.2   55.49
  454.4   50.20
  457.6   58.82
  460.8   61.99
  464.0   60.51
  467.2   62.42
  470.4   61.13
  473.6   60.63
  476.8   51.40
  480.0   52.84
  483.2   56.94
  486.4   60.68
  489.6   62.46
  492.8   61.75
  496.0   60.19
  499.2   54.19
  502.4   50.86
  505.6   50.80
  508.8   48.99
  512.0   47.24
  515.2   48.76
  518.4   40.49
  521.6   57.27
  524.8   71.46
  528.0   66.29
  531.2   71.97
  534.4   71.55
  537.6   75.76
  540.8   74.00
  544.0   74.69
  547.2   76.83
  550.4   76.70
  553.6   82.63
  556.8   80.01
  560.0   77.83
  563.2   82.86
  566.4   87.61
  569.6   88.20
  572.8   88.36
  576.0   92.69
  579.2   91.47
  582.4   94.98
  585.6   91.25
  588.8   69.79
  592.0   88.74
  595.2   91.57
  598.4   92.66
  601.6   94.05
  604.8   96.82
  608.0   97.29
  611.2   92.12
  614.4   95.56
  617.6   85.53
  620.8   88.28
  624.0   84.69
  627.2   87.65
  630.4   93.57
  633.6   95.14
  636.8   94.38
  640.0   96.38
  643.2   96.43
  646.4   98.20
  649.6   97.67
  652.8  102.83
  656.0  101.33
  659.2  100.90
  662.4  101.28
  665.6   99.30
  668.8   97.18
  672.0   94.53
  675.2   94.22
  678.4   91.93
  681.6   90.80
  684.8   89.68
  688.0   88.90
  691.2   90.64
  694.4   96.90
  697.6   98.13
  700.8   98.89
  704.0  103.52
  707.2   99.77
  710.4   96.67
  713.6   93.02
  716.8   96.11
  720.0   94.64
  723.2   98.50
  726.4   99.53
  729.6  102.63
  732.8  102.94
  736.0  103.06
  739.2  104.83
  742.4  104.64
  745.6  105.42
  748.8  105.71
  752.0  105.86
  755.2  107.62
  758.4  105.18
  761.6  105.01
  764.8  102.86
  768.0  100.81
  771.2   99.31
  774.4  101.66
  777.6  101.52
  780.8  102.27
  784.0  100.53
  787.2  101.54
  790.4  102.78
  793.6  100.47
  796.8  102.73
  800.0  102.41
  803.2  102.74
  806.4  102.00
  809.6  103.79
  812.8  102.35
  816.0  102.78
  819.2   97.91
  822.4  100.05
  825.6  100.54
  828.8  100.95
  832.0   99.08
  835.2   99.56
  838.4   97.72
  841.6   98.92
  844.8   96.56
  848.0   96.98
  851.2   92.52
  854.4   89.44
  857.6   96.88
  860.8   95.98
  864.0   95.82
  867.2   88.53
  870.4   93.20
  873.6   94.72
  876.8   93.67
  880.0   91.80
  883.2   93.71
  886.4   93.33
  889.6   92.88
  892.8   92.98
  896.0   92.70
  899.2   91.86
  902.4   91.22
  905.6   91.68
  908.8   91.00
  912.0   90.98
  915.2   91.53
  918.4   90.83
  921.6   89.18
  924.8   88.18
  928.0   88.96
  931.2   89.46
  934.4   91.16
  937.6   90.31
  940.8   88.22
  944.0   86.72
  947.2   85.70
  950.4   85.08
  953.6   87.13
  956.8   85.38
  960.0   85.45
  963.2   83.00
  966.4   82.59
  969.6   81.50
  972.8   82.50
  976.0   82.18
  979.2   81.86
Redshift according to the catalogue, 0.000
